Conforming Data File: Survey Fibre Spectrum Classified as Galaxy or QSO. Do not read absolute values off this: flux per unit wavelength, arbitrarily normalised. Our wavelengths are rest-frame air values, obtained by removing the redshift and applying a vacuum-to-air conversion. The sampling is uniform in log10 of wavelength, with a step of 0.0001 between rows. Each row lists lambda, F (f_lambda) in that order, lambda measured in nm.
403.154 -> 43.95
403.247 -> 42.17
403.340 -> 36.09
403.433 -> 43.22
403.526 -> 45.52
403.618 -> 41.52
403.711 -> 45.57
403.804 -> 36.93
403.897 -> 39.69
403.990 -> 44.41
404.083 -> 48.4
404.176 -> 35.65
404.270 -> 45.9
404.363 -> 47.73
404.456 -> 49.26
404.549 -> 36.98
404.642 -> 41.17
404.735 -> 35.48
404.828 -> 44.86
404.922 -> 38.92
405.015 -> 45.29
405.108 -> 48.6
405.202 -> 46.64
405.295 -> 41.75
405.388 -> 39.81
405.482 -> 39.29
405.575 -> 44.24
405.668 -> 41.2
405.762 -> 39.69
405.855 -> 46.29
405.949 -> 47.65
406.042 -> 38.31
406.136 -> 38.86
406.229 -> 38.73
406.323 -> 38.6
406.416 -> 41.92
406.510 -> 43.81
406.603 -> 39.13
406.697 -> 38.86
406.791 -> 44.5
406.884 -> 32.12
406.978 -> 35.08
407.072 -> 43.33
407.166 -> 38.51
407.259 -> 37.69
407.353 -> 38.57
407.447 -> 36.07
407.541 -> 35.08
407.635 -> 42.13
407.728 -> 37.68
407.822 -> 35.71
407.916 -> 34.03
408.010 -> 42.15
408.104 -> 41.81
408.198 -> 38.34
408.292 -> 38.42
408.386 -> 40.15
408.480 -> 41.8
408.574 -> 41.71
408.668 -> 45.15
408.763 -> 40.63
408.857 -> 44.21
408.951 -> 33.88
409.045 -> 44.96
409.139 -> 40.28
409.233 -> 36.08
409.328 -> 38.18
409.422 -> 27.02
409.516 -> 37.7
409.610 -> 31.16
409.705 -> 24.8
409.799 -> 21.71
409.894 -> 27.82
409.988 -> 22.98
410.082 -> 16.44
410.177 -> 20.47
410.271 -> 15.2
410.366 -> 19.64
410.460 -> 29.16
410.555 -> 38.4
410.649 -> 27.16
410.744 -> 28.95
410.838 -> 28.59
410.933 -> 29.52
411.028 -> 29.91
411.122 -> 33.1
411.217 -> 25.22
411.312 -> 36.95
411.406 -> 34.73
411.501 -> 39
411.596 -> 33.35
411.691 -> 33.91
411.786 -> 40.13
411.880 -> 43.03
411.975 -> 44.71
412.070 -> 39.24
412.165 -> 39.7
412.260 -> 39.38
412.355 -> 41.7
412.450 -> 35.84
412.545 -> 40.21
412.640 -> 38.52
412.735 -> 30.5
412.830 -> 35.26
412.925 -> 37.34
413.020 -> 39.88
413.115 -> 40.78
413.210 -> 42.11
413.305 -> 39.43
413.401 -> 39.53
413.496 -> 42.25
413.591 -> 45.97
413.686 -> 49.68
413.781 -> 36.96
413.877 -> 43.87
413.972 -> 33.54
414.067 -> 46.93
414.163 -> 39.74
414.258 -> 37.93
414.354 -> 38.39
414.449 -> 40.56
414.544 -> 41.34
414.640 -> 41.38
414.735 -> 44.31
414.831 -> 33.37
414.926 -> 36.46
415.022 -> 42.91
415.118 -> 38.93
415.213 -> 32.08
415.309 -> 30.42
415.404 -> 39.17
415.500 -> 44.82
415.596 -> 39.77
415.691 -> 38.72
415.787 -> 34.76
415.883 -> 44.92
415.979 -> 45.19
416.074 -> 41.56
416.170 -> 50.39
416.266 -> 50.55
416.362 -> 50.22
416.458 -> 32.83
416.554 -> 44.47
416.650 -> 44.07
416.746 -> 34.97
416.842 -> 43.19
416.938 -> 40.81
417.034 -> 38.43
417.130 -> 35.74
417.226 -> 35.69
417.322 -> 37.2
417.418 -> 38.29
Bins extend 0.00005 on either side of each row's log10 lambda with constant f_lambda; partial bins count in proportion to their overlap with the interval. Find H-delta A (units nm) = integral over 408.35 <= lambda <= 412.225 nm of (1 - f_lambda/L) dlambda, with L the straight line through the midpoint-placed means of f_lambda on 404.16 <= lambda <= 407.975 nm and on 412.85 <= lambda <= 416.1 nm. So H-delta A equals 0.68 nm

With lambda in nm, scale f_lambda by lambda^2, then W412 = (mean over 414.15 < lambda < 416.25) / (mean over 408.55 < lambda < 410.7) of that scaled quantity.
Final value 1.31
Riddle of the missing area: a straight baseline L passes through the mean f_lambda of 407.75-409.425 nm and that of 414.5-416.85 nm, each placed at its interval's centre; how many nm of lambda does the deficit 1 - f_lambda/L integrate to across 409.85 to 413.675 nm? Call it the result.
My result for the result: 0.55 nm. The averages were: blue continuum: 39.4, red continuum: 40.8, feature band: 34.3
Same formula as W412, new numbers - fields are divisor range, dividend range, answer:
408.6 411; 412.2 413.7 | 1.31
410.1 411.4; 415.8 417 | 1.60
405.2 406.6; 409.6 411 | 0.62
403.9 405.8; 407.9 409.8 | 0.90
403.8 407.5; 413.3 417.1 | 1.04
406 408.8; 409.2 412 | 0.79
